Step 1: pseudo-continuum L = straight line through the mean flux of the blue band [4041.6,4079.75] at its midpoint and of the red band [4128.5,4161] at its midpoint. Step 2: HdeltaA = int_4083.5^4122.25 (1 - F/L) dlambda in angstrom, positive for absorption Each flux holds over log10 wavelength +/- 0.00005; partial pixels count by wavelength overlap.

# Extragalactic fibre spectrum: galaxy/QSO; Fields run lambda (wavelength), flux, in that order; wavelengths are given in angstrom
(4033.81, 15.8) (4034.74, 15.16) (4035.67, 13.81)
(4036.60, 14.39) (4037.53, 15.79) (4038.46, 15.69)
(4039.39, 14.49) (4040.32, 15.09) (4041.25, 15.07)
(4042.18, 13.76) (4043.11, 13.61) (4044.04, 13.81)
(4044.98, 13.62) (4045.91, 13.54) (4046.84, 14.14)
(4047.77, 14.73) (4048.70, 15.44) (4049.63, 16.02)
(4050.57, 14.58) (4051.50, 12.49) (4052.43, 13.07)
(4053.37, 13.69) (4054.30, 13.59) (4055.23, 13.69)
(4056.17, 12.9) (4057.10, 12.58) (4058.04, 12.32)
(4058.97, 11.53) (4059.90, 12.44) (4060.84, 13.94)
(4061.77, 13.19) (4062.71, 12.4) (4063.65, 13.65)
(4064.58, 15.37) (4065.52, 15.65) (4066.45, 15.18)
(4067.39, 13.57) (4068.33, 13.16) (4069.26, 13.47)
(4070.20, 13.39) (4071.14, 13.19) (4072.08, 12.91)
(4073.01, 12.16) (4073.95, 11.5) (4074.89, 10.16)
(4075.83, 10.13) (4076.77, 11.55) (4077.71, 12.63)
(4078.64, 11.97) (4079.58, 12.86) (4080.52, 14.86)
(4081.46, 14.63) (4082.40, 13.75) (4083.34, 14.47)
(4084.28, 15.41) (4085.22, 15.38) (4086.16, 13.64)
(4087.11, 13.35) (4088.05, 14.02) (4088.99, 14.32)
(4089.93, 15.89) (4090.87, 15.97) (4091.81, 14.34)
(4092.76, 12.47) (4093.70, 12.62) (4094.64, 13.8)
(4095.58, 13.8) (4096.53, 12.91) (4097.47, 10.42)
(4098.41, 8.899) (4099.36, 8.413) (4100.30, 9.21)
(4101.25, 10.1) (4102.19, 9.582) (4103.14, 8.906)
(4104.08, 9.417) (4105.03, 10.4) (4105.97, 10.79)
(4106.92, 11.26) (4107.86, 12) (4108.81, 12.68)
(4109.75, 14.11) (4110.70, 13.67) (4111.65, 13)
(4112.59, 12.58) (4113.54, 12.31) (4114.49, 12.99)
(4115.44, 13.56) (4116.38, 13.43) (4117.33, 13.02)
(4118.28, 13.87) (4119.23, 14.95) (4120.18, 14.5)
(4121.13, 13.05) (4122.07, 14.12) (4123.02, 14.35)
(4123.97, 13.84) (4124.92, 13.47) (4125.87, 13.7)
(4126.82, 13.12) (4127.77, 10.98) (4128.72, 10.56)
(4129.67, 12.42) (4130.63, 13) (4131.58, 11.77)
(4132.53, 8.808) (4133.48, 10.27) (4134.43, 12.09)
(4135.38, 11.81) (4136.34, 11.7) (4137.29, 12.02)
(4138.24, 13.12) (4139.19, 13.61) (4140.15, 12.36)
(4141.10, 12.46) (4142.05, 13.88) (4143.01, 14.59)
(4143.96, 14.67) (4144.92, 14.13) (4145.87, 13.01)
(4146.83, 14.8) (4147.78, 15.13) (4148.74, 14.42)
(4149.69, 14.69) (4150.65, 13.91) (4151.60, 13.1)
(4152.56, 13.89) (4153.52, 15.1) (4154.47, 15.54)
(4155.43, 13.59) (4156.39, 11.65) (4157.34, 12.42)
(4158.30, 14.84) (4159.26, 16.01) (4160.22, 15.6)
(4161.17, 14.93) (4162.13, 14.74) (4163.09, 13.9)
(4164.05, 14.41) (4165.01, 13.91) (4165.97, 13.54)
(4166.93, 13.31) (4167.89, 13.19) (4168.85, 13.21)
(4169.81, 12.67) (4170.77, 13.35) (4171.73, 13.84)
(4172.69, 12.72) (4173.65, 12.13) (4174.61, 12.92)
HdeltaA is 1.8 angstrom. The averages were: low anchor 13.3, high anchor 13.3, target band 12.7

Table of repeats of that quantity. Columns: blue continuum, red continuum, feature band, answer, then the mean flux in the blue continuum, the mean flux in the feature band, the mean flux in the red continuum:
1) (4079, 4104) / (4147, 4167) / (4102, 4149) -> 3.0 angstrom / 12.8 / 12.7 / 14.2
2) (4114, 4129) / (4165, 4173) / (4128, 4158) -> 0.7 angstrom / 13.4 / 13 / 13.3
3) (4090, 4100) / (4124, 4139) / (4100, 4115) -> 1.0 angstrom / 12.5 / 11.5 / 12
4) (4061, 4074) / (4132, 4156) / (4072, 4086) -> 0.6 angstrom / 13.6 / 13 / 13.3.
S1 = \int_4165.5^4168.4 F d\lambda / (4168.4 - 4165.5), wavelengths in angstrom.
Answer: 13.3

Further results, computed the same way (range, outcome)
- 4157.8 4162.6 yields 15.2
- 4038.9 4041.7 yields 14.9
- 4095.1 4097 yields 13.3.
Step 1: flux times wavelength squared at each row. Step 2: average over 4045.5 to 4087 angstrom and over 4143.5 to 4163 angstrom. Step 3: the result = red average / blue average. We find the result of 1.11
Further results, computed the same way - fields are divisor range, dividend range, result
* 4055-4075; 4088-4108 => 0.91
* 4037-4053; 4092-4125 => 0.88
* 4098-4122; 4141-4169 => 1.21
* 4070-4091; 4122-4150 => 0.99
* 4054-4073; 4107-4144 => 0.99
